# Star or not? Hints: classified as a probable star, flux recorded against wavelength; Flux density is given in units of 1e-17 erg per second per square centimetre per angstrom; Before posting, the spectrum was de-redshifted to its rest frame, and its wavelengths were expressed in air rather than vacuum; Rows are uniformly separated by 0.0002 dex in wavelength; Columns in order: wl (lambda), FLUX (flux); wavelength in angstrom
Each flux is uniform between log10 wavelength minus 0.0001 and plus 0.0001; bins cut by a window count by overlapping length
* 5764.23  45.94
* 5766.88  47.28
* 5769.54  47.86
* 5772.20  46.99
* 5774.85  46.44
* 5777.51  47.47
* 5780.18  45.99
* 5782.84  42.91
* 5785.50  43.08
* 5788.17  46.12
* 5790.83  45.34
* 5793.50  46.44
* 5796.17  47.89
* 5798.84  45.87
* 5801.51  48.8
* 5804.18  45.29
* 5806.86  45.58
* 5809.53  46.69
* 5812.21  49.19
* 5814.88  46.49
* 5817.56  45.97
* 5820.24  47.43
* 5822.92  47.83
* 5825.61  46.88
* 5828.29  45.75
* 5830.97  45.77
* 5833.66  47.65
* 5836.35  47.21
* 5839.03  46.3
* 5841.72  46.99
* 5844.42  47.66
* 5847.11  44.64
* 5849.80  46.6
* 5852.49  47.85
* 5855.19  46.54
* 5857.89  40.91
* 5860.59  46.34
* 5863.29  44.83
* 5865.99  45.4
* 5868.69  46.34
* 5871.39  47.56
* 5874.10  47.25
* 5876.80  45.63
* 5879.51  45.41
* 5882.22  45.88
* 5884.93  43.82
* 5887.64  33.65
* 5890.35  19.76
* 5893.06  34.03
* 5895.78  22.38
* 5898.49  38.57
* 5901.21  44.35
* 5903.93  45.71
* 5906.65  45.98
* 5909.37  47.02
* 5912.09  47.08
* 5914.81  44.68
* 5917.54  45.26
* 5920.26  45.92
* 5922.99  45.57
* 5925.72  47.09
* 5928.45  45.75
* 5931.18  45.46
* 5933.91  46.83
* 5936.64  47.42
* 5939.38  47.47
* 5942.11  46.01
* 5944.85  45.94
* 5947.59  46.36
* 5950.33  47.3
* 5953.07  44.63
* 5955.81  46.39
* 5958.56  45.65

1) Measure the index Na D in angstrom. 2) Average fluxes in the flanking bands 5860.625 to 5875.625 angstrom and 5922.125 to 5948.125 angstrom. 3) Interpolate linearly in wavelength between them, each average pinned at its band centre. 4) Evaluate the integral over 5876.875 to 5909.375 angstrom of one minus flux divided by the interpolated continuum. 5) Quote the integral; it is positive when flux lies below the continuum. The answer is 5.3 angstrom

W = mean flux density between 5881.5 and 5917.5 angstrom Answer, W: 39.6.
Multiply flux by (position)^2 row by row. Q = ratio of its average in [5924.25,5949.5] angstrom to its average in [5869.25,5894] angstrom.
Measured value 1.17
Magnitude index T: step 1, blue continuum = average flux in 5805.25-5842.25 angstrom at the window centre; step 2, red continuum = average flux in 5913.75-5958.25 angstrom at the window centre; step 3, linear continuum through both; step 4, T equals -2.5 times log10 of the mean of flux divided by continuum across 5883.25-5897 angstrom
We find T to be 0.43 mag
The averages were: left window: 46.8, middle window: 31.2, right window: 46.1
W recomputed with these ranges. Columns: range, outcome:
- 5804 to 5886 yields 46.3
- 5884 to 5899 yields 31.3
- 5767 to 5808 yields 46.2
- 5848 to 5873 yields 45.8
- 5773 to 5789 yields 45.4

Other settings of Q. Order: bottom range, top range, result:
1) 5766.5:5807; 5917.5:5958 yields 1.05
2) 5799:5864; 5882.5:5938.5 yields 0.93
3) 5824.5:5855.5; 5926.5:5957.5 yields 1.03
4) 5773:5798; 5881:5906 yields 0.83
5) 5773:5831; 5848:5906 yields 0.93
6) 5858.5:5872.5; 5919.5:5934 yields 1.03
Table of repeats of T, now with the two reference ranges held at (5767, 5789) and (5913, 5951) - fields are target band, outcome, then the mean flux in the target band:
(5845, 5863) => 0.01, 45.5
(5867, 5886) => 0.00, 46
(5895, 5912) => 0.11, 41.8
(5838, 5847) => -0.01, 46.6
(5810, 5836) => -0.02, 47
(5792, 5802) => -0.03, 47.1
